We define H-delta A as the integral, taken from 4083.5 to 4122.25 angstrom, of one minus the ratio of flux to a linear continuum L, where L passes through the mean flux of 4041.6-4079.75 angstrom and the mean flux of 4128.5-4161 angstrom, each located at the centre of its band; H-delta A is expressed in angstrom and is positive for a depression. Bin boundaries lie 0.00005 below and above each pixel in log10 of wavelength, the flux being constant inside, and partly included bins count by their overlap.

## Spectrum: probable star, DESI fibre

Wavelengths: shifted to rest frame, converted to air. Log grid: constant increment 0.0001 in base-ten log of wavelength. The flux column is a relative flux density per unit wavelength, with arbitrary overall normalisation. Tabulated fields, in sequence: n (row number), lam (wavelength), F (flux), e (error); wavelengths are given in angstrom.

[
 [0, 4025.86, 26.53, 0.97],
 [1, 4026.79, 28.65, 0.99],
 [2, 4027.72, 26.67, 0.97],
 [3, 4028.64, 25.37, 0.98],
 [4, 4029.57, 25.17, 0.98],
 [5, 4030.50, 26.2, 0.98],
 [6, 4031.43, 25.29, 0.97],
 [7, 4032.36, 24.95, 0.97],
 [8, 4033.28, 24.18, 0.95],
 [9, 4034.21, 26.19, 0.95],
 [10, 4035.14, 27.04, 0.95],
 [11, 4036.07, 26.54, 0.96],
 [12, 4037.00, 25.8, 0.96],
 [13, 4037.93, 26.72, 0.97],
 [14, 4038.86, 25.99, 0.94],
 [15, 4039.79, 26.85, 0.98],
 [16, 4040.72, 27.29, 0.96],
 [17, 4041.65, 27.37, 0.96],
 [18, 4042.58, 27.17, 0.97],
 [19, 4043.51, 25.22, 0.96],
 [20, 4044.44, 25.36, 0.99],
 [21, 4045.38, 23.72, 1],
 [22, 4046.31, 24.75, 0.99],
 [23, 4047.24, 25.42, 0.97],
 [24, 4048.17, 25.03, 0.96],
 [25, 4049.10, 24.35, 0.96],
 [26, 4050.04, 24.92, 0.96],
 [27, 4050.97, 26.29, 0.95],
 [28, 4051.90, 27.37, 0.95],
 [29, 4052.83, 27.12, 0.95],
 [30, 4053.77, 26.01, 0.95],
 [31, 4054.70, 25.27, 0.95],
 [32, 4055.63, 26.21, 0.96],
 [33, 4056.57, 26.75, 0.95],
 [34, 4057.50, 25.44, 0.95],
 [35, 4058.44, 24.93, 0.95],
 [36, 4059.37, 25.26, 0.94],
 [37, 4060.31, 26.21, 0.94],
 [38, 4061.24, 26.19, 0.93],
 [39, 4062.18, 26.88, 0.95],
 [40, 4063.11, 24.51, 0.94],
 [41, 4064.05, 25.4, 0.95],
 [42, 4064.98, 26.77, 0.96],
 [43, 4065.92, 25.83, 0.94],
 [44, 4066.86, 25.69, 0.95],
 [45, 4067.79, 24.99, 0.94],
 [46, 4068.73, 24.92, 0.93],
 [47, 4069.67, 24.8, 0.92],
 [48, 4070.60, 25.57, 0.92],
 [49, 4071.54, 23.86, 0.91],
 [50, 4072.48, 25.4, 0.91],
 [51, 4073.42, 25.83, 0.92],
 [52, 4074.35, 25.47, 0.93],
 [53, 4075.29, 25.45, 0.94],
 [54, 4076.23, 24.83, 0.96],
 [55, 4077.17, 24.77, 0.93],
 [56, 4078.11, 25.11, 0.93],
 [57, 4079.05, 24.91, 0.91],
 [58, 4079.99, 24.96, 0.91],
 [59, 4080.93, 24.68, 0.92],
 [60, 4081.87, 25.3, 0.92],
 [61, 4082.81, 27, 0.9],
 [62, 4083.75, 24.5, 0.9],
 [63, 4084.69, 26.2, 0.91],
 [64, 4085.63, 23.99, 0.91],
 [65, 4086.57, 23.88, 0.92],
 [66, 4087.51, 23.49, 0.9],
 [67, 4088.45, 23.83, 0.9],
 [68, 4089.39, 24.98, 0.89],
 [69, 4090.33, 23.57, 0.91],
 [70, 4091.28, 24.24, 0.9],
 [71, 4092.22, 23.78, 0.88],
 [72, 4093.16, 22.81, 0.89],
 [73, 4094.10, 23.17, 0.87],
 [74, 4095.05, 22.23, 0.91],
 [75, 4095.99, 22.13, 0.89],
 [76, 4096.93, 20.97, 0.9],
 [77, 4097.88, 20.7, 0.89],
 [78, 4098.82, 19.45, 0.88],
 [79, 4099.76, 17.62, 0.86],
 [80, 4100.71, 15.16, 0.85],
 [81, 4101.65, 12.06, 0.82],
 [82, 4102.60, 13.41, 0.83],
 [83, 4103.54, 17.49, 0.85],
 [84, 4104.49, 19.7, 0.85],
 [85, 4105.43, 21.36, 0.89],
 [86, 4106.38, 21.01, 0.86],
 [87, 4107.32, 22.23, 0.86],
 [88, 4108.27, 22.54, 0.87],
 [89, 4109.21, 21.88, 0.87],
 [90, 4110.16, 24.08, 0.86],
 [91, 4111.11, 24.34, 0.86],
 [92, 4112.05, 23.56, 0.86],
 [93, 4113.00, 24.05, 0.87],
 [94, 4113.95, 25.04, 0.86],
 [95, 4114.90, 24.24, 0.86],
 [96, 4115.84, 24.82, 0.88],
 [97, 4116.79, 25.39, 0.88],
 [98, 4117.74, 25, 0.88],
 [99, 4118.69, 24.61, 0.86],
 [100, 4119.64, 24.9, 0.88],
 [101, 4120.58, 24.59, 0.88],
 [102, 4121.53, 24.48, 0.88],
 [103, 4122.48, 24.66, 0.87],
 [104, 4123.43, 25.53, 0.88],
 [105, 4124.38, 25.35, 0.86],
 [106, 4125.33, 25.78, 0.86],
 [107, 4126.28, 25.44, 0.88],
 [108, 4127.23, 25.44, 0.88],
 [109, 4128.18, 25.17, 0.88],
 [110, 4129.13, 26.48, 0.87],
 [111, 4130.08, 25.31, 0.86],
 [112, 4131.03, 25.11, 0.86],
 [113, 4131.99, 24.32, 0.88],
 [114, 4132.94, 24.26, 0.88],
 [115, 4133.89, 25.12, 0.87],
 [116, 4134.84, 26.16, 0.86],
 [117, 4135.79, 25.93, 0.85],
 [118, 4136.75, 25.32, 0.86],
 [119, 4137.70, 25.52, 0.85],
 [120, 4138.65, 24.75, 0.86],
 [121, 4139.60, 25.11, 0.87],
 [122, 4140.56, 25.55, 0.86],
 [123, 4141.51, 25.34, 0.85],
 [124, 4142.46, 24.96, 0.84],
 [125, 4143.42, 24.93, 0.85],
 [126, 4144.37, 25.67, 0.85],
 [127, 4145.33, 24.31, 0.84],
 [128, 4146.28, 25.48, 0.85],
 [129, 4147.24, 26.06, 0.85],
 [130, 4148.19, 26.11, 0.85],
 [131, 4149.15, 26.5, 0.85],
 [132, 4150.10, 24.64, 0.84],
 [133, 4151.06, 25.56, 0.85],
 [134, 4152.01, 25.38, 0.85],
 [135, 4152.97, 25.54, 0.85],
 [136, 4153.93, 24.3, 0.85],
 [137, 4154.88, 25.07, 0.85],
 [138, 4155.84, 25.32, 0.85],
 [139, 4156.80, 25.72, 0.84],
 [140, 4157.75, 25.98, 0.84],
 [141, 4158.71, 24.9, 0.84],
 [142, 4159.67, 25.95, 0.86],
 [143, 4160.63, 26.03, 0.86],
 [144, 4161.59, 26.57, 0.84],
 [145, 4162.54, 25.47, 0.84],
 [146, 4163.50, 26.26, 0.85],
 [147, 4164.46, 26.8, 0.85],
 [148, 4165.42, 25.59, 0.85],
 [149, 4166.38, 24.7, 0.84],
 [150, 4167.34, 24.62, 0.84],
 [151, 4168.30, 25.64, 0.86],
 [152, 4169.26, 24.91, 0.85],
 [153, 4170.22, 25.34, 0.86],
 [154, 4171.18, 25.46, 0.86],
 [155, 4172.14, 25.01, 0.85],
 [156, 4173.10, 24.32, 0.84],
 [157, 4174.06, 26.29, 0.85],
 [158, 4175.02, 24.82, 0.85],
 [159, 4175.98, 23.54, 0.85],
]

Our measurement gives 4.7 angstrom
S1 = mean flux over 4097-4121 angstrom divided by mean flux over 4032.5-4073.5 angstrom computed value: 0.84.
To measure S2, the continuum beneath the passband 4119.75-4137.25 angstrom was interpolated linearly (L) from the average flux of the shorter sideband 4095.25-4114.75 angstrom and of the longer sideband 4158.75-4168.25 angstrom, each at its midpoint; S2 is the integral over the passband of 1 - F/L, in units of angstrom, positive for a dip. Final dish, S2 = -2.0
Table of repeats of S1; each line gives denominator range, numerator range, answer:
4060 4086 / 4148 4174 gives 1.00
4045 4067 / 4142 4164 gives 0.99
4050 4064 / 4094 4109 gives 0.75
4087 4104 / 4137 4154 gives 1.23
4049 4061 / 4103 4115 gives 0.86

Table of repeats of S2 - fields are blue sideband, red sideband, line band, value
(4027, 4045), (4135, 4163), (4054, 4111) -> 5.09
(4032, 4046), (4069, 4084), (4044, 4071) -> 0.01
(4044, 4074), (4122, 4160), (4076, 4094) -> 0.66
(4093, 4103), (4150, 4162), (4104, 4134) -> -4.08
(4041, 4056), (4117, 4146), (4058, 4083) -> 0.22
